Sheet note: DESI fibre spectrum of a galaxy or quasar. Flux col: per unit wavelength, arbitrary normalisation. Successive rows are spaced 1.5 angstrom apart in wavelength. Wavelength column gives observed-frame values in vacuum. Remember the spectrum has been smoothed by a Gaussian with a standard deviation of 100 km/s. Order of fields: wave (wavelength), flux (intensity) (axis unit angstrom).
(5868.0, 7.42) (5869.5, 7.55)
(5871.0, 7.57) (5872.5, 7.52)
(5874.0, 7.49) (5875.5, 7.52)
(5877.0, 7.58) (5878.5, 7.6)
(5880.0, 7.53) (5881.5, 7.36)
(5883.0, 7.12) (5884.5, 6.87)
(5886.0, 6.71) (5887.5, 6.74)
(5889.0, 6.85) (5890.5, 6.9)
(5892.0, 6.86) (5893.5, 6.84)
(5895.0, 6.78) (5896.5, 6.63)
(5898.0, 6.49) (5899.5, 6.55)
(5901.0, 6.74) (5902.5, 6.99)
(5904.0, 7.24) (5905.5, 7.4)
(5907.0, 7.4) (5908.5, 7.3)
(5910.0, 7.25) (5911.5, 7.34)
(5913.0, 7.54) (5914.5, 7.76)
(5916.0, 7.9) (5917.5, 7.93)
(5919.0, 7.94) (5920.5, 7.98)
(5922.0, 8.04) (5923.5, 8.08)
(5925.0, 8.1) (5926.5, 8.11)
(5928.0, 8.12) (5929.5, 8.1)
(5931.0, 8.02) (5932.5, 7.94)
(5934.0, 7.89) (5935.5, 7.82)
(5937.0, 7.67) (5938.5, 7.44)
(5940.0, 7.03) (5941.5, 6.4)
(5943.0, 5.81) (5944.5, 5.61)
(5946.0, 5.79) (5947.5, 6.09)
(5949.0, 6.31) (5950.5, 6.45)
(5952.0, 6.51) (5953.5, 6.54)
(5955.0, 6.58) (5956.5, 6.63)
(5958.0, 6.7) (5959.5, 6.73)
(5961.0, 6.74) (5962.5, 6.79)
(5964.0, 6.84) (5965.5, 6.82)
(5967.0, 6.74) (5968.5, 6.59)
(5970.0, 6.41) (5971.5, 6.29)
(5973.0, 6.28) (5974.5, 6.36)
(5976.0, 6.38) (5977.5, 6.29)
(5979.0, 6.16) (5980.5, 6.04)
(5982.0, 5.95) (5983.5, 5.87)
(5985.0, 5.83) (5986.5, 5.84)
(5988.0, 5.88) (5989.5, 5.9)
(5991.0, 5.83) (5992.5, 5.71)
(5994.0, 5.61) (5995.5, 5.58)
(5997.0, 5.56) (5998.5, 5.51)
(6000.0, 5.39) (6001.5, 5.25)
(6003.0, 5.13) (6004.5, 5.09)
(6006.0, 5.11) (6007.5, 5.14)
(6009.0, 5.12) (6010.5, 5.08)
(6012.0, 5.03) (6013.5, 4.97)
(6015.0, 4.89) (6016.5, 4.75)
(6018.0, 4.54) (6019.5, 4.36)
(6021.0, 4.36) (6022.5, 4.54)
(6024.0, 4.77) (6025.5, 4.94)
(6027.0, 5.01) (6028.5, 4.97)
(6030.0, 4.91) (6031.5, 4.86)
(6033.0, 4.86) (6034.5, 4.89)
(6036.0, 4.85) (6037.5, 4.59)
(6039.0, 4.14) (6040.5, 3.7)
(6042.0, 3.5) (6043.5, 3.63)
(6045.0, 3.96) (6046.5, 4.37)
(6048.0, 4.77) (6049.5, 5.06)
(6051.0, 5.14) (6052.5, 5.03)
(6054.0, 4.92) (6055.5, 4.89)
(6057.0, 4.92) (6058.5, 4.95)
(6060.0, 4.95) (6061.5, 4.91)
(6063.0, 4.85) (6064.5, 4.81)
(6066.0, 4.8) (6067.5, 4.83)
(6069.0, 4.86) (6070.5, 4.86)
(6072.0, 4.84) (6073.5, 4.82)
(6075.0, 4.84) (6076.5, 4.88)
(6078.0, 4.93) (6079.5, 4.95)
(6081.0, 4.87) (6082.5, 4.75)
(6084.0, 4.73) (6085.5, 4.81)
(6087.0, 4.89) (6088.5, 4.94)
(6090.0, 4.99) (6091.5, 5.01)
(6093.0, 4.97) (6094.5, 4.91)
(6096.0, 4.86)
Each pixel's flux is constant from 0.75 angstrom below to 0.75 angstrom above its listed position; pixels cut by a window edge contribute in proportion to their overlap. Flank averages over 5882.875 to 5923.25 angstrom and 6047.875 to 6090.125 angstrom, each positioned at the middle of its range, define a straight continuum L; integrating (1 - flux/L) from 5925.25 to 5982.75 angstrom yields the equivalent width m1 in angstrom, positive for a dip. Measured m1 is -2.43 angstrom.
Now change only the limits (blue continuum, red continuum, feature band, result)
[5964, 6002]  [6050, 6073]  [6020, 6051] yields 4.3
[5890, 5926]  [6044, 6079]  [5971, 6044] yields 6.7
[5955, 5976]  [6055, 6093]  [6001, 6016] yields 2.1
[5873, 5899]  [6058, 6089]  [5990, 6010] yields 1.2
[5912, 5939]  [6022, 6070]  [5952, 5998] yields 2.4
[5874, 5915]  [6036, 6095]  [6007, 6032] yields 2.5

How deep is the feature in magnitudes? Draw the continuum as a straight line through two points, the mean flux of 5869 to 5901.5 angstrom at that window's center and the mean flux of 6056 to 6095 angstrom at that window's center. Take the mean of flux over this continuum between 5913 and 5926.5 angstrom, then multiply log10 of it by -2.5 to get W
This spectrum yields -0.189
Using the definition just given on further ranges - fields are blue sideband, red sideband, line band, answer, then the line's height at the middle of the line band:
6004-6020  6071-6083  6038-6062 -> 0.08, 4.89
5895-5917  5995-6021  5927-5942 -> -0.17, 6.59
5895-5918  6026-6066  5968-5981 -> -0.06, 5.97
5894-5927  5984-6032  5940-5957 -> 0.04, 6.55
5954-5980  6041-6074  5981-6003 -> 0.07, 6.04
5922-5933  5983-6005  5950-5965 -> 0.05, 6.96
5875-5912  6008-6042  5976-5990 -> -0.10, 5.46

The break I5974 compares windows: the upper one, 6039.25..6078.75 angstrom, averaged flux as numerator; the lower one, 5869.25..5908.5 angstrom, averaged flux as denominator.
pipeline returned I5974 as 0.66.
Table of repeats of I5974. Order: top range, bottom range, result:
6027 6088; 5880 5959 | 0.66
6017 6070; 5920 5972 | 0.67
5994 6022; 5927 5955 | 0.73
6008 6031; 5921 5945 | 0.64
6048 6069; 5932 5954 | 0.73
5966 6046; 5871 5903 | 0.75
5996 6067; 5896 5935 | 0.63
